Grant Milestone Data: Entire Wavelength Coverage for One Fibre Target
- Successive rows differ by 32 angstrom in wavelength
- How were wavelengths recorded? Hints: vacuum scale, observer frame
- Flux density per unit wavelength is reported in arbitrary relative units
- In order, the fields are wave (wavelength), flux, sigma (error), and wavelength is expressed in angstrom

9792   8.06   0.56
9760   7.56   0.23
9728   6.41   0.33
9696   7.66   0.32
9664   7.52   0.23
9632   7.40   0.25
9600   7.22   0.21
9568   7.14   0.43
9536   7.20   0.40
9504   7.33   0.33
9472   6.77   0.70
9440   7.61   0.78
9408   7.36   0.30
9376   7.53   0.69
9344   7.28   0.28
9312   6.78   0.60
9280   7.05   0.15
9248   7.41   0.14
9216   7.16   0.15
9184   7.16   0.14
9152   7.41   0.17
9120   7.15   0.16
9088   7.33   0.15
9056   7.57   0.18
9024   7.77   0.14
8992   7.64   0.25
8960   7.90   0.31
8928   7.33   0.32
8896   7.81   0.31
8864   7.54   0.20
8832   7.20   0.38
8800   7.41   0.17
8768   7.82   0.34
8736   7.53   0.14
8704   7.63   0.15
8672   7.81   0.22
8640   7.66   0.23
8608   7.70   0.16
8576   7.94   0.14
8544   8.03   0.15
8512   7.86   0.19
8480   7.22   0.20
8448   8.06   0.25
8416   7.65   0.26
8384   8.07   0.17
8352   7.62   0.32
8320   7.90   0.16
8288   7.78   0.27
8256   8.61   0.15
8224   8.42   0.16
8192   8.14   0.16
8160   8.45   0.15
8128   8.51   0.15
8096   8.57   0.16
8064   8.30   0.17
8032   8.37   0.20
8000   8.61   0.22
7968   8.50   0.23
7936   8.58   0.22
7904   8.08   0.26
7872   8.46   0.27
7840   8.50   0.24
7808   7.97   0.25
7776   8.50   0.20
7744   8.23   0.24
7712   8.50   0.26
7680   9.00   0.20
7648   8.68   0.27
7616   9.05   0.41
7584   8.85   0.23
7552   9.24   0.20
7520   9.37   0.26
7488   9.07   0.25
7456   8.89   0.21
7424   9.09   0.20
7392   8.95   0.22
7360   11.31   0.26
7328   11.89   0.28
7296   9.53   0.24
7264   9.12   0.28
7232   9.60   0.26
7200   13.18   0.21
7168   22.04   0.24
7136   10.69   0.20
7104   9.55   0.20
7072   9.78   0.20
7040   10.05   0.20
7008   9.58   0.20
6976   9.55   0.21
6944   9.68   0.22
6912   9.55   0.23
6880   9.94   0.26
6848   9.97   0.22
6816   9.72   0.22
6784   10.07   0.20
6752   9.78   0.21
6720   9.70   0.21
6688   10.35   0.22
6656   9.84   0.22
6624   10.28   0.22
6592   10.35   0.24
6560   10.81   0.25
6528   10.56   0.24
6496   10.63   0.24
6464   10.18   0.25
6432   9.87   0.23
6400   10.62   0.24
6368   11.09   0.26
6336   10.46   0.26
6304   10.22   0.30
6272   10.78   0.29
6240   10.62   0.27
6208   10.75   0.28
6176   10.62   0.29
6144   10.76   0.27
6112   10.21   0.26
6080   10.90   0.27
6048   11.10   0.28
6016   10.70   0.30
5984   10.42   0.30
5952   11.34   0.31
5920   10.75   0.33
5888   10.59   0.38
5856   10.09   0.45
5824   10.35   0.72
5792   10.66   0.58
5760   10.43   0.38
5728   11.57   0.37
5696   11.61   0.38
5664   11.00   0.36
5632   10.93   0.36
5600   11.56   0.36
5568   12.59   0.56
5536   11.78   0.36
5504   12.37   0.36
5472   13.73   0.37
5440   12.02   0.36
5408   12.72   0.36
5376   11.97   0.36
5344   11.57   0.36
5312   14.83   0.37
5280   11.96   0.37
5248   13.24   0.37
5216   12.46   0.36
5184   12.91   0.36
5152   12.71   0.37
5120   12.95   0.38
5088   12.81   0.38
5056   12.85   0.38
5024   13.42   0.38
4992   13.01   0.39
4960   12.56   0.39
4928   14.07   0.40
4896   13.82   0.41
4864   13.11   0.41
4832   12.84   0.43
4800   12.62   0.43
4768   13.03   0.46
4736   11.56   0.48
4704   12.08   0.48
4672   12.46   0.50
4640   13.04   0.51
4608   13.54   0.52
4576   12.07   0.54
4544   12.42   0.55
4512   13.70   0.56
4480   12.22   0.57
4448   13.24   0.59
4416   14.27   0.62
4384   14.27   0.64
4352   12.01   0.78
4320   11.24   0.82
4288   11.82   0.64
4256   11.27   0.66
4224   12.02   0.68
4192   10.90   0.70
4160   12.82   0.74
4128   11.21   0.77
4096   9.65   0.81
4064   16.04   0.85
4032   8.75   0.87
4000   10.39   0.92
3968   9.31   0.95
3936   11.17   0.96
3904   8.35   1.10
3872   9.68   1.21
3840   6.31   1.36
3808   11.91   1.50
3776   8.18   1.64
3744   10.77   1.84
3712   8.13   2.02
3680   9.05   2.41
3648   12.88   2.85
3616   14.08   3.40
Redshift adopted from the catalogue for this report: 0.09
